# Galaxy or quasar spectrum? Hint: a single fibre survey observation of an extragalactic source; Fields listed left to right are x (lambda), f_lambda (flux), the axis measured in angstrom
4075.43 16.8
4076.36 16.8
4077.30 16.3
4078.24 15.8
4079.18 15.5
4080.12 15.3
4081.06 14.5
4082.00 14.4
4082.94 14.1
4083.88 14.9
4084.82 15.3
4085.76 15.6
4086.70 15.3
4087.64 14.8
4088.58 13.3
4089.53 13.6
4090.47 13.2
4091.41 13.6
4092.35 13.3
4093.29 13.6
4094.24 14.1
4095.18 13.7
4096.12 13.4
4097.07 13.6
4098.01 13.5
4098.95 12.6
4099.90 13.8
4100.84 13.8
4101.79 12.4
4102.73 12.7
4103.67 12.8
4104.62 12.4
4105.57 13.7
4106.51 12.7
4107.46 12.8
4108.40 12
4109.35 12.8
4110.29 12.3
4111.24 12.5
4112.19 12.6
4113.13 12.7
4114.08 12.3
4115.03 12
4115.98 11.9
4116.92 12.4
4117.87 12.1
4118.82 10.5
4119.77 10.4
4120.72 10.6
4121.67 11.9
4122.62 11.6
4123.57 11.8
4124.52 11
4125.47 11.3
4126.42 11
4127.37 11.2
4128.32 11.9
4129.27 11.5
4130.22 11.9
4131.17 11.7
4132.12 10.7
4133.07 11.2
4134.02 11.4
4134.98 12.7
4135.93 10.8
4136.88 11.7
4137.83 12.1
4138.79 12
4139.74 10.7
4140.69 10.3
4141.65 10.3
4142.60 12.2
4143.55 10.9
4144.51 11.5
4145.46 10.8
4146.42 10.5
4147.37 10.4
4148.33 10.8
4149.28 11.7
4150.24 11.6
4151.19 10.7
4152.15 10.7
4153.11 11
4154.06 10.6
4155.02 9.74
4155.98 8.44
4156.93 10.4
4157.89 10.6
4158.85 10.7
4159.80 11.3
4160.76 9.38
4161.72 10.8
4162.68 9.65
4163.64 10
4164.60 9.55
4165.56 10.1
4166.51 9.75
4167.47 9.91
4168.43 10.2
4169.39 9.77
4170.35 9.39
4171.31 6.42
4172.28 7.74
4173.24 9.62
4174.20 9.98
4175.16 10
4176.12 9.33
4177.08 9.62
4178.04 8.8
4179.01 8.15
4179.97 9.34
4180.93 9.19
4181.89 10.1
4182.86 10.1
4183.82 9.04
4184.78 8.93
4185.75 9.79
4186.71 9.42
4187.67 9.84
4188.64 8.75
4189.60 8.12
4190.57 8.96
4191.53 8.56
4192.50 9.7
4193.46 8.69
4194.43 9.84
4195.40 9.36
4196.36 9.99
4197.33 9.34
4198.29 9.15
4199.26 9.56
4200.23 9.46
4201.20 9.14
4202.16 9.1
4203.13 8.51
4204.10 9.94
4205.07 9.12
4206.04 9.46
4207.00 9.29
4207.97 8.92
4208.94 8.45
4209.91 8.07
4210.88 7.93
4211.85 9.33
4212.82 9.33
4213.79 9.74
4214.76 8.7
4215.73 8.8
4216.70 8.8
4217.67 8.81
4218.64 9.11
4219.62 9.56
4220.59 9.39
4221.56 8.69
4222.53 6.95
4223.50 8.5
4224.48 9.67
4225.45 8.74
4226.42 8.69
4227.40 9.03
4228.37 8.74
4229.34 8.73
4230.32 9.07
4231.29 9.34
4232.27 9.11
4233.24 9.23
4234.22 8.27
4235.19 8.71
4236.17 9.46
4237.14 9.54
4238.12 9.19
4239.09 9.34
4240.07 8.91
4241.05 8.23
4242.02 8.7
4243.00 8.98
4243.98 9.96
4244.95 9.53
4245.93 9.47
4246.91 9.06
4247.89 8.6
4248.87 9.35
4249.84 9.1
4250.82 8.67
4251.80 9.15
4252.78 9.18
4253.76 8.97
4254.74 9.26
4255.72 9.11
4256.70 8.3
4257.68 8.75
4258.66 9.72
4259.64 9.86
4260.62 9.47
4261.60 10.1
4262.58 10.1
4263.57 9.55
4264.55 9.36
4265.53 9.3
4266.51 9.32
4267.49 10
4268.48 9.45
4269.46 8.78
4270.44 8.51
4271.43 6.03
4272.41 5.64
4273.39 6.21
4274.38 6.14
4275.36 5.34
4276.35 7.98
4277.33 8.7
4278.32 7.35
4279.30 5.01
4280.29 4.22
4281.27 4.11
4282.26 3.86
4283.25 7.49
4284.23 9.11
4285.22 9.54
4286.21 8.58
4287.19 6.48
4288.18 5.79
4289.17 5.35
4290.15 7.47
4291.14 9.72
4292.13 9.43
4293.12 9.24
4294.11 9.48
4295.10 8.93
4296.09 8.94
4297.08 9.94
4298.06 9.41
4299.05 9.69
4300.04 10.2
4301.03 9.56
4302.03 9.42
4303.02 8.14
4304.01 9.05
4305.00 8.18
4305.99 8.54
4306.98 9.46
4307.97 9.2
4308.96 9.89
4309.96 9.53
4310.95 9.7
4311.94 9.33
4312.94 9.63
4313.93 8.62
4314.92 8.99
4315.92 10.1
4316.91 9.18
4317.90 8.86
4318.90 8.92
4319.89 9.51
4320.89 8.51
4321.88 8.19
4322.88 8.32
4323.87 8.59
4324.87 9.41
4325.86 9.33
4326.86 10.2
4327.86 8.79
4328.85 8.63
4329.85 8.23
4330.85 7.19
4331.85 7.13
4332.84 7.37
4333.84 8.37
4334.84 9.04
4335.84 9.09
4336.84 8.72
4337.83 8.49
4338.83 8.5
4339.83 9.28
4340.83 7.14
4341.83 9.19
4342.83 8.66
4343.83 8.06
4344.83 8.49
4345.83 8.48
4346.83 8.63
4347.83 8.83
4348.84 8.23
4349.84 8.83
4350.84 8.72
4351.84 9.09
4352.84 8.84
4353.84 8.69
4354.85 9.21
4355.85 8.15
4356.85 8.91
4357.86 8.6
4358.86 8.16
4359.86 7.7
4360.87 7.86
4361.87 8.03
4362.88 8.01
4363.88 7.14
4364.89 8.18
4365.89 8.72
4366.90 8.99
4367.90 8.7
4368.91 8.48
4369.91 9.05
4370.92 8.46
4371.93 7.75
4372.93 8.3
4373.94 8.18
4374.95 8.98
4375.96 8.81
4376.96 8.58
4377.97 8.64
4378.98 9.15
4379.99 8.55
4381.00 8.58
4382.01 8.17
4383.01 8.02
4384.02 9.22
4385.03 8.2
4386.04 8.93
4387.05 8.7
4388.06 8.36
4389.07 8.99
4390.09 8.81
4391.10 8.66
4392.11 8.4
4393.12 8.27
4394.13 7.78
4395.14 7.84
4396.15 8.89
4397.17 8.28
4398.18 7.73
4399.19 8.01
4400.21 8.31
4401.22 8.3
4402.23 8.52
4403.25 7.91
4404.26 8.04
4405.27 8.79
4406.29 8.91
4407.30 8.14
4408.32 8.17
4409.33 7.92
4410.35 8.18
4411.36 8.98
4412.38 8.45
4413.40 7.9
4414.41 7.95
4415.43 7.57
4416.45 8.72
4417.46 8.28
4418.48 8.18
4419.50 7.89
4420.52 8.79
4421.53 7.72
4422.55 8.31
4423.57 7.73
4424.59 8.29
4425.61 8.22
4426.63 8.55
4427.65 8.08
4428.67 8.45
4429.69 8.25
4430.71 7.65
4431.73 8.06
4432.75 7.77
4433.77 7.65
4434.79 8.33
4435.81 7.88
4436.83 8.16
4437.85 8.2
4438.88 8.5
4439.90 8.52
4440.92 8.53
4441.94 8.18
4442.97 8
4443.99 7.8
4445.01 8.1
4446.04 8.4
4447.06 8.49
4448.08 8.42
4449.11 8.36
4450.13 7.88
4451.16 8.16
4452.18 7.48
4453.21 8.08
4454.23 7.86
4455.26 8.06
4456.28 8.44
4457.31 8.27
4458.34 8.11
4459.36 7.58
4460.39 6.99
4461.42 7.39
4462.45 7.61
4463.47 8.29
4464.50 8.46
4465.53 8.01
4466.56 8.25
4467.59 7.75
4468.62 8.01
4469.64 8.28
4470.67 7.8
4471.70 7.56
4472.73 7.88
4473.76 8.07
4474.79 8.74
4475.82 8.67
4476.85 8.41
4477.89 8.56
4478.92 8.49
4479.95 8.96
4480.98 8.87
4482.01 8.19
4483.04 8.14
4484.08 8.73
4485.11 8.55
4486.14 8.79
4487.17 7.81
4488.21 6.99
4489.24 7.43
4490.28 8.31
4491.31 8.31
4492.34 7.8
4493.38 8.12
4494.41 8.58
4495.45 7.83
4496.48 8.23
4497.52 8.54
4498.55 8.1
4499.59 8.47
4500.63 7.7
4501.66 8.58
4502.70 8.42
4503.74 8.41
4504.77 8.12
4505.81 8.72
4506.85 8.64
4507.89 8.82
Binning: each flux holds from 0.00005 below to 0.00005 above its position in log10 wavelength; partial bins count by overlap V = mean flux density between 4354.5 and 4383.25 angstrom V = 8.42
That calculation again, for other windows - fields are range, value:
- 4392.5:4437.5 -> 8.18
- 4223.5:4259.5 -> 9.05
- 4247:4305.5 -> 8.34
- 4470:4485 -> 8.36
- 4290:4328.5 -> 9.18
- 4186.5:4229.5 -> 9.02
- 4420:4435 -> 8.12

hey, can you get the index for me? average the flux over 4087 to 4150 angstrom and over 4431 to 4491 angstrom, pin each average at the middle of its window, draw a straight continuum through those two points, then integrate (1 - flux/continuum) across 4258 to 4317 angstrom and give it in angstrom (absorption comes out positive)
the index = 9.99 angstrom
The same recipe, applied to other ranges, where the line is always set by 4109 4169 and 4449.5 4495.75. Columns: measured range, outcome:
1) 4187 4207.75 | 2.6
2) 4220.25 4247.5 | 3.4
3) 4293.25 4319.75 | 0.9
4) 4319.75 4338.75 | 1.7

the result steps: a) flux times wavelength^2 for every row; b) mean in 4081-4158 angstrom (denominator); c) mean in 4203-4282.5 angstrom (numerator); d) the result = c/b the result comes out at 0.75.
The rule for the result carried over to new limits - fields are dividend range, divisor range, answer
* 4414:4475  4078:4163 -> 0.77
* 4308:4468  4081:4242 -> 0.88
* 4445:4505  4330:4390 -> 1.01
